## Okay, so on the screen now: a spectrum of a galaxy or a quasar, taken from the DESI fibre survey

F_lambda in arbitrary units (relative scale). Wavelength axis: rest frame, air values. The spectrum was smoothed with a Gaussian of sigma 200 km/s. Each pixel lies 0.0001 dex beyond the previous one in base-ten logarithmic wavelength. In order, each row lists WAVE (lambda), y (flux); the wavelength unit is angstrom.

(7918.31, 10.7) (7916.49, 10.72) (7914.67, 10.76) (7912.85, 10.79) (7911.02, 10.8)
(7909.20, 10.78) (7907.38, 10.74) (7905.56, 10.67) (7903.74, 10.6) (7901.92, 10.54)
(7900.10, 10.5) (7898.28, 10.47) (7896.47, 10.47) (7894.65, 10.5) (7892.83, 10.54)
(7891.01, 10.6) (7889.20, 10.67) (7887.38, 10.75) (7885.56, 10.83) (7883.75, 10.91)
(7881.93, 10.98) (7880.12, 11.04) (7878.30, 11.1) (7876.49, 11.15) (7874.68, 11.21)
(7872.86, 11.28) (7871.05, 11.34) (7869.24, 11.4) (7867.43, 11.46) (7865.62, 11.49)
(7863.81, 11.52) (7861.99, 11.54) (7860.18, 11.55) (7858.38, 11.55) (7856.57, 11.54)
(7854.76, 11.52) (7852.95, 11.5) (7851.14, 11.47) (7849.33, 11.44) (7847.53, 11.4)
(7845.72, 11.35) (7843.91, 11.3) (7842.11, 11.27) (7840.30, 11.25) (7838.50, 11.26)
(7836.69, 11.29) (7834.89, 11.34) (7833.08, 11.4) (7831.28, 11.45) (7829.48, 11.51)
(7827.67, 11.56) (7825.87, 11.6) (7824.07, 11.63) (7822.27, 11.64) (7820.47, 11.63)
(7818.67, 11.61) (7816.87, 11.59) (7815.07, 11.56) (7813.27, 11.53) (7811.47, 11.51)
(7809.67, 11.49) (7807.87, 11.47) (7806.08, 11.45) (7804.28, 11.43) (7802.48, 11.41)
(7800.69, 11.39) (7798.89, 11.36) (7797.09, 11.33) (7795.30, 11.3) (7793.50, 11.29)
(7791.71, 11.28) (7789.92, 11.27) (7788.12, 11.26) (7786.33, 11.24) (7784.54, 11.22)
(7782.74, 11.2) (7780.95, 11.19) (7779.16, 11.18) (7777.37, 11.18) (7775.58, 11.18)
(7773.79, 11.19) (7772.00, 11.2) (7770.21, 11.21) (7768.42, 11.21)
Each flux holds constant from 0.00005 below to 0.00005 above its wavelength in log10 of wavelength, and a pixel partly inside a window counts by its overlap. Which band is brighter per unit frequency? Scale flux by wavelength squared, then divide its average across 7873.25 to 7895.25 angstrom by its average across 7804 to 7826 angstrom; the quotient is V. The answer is 0.96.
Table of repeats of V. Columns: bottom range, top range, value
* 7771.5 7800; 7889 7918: 0.98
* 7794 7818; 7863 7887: 1.00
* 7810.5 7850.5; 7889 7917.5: 0.95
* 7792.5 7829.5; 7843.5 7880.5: 1.00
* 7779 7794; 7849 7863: 1.04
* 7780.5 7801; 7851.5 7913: 1.00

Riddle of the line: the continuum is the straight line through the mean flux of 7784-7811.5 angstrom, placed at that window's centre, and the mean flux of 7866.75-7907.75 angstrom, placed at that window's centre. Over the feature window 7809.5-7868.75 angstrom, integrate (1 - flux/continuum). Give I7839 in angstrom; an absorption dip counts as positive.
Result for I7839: -1.88 angstrom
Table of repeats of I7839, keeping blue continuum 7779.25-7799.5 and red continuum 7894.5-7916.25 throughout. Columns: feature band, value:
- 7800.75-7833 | -1.2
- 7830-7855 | -0.9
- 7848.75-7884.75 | -1.6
